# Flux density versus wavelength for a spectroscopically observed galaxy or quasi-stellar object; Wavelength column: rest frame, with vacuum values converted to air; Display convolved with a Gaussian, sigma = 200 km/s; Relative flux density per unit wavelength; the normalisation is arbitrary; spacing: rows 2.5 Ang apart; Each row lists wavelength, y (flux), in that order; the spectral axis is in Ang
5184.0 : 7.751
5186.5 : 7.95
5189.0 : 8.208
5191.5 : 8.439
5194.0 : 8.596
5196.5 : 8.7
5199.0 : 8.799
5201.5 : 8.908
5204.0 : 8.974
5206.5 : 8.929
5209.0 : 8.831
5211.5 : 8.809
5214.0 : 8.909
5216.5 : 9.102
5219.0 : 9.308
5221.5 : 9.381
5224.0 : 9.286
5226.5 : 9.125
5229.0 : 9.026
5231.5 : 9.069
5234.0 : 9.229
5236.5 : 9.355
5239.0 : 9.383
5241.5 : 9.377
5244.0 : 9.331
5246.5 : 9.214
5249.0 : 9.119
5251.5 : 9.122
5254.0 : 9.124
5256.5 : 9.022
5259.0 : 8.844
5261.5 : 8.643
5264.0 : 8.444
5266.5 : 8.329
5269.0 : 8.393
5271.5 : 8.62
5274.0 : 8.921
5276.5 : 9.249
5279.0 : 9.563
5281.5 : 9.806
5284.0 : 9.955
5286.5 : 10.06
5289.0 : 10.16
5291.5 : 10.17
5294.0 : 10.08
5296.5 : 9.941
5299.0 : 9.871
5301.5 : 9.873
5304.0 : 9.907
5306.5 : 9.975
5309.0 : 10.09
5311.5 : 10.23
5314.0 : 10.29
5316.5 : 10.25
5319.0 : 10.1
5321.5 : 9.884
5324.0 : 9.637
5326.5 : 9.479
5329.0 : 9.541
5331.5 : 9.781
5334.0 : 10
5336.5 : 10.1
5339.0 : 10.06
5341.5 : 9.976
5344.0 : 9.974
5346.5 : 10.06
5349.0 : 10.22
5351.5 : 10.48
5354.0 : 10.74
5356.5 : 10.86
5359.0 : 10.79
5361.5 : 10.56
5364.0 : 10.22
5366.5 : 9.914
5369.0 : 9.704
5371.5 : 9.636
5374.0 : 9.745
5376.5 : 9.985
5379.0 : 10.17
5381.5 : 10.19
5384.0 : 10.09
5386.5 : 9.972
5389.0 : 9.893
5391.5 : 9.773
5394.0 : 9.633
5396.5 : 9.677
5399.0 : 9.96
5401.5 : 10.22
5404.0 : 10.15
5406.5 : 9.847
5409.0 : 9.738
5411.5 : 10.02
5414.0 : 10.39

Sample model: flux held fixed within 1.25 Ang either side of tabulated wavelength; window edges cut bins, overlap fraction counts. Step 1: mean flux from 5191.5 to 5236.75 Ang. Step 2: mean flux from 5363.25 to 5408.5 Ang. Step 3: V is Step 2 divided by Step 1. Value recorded 1.10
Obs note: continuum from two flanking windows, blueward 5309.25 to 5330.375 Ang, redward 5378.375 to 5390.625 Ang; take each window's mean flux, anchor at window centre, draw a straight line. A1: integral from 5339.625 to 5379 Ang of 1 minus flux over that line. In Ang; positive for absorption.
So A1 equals -0.7 Ang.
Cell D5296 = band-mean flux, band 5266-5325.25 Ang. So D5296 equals 9.74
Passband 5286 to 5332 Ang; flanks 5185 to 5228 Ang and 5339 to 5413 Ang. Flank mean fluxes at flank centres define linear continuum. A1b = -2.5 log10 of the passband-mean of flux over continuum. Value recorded -0.04 mag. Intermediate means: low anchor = 8.83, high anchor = 10.1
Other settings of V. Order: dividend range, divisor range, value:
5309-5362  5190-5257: 1.12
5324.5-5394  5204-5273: 1.12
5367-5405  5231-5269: 1.10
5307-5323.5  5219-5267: 1.11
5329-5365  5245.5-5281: 1.15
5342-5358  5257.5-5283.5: 1.16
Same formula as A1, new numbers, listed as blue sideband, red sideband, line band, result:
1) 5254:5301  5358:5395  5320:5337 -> -0.1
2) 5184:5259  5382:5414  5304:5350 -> -2.1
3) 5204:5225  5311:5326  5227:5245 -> 0.0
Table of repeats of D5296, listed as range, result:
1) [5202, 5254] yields 9.14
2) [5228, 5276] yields 8.98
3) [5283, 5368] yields 10.1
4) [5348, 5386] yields 10.2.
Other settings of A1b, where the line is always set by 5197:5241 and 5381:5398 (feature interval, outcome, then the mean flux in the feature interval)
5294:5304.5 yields -0.052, 9.92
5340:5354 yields -0.056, 10.2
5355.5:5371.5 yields -0.057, 10.3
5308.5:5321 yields -0.072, 10.2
